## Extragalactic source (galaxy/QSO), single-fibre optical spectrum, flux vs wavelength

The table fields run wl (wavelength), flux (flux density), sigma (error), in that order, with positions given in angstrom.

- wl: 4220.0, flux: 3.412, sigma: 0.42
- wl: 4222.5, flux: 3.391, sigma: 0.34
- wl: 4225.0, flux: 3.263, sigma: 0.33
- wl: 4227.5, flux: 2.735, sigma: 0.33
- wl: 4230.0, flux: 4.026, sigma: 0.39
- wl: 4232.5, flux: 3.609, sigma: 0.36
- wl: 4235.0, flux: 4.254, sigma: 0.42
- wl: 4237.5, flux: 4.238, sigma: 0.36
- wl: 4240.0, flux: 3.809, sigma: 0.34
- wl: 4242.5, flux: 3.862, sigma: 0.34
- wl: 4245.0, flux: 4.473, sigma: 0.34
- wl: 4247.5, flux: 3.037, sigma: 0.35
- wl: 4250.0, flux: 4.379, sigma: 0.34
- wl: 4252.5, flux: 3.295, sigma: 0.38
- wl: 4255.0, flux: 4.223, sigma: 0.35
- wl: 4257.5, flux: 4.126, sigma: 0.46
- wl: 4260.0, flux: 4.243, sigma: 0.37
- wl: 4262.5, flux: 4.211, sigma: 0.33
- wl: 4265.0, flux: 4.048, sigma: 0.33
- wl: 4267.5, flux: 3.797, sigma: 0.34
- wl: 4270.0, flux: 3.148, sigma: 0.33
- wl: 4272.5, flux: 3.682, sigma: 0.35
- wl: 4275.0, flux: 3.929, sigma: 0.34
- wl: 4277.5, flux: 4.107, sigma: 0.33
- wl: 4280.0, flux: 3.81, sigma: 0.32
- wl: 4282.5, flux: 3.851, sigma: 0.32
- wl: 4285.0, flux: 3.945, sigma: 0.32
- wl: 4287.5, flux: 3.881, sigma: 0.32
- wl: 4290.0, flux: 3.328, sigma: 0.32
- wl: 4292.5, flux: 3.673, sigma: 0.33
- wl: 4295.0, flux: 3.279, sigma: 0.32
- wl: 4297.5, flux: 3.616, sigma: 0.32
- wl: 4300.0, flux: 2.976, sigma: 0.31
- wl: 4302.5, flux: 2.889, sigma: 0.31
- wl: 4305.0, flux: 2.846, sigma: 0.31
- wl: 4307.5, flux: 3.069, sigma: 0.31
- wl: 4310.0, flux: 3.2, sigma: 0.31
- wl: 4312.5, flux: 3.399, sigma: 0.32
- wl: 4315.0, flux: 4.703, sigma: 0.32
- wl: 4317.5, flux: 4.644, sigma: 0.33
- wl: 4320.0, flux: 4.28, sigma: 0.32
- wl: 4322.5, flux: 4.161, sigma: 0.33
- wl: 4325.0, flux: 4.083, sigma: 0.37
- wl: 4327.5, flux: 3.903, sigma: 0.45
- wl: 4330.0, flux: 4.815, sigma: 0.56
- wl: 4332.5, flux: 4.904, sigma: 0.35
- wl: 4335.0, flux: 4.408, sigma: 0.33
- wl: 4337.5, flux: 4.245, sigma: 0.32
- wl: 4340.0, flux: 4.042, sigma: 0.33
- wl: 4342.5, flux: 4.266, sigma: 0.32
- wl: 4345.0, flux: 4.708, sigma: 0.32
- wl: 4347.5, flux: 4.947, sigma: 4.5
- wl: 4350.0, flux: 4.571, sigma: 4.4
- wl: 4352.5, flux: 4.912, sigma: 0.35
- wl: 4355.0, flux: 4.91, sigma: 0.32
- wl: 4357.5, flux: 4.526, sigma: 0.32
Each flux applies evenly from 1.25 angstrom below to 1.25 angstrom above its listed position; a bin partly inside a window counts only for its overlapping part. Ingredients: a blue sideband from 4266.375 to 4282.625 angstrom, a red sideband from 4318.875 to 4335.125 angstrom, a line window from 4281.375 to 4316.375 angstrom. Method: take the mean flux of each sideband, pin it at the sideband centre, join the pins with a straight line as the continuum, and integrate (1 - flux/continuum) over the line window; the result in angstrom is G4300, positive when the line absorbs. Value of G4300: 4.8 angstrom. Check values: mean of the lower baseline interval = 3.75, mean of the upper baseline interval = 4.36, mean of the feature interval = 3.48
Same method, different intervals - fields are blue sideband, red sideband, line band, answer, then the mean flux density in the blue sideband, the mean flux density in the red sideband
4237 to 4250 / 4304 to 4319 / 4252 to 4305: 1.2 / 3.91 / 3.67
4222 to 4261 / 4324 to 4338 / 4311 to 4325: 0.4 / 3.82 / 4.41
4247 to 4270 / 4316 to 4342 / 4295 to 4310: 3.9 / 3.92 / 4.35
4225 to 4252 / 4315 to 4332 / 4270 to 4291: 1.5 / 3.8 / 4.37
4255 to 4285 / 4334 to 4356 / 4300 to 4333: 3.6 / 3.92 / 4.55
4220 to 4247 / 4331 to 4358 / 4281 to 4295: 1.5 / 3.73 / 4.59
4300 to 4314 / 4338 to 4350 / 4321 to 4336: -1.8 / 3.1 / 4.48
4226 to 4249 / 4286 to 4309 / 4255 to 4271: -1.7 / 3.78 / 3.29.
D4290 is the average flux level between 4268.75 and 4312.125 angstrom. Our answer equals 3.48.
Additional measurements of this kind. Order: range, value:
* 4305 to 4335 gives 4.07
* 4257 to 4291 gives 3.86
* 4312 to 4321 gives 4.33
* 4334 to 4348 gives 4.41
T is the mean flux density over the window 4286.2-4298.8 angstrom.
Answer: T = 3.55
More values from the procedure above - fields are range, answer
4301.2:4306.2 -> 2.87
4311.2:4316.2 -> 4.04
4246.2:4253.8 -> 3.58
